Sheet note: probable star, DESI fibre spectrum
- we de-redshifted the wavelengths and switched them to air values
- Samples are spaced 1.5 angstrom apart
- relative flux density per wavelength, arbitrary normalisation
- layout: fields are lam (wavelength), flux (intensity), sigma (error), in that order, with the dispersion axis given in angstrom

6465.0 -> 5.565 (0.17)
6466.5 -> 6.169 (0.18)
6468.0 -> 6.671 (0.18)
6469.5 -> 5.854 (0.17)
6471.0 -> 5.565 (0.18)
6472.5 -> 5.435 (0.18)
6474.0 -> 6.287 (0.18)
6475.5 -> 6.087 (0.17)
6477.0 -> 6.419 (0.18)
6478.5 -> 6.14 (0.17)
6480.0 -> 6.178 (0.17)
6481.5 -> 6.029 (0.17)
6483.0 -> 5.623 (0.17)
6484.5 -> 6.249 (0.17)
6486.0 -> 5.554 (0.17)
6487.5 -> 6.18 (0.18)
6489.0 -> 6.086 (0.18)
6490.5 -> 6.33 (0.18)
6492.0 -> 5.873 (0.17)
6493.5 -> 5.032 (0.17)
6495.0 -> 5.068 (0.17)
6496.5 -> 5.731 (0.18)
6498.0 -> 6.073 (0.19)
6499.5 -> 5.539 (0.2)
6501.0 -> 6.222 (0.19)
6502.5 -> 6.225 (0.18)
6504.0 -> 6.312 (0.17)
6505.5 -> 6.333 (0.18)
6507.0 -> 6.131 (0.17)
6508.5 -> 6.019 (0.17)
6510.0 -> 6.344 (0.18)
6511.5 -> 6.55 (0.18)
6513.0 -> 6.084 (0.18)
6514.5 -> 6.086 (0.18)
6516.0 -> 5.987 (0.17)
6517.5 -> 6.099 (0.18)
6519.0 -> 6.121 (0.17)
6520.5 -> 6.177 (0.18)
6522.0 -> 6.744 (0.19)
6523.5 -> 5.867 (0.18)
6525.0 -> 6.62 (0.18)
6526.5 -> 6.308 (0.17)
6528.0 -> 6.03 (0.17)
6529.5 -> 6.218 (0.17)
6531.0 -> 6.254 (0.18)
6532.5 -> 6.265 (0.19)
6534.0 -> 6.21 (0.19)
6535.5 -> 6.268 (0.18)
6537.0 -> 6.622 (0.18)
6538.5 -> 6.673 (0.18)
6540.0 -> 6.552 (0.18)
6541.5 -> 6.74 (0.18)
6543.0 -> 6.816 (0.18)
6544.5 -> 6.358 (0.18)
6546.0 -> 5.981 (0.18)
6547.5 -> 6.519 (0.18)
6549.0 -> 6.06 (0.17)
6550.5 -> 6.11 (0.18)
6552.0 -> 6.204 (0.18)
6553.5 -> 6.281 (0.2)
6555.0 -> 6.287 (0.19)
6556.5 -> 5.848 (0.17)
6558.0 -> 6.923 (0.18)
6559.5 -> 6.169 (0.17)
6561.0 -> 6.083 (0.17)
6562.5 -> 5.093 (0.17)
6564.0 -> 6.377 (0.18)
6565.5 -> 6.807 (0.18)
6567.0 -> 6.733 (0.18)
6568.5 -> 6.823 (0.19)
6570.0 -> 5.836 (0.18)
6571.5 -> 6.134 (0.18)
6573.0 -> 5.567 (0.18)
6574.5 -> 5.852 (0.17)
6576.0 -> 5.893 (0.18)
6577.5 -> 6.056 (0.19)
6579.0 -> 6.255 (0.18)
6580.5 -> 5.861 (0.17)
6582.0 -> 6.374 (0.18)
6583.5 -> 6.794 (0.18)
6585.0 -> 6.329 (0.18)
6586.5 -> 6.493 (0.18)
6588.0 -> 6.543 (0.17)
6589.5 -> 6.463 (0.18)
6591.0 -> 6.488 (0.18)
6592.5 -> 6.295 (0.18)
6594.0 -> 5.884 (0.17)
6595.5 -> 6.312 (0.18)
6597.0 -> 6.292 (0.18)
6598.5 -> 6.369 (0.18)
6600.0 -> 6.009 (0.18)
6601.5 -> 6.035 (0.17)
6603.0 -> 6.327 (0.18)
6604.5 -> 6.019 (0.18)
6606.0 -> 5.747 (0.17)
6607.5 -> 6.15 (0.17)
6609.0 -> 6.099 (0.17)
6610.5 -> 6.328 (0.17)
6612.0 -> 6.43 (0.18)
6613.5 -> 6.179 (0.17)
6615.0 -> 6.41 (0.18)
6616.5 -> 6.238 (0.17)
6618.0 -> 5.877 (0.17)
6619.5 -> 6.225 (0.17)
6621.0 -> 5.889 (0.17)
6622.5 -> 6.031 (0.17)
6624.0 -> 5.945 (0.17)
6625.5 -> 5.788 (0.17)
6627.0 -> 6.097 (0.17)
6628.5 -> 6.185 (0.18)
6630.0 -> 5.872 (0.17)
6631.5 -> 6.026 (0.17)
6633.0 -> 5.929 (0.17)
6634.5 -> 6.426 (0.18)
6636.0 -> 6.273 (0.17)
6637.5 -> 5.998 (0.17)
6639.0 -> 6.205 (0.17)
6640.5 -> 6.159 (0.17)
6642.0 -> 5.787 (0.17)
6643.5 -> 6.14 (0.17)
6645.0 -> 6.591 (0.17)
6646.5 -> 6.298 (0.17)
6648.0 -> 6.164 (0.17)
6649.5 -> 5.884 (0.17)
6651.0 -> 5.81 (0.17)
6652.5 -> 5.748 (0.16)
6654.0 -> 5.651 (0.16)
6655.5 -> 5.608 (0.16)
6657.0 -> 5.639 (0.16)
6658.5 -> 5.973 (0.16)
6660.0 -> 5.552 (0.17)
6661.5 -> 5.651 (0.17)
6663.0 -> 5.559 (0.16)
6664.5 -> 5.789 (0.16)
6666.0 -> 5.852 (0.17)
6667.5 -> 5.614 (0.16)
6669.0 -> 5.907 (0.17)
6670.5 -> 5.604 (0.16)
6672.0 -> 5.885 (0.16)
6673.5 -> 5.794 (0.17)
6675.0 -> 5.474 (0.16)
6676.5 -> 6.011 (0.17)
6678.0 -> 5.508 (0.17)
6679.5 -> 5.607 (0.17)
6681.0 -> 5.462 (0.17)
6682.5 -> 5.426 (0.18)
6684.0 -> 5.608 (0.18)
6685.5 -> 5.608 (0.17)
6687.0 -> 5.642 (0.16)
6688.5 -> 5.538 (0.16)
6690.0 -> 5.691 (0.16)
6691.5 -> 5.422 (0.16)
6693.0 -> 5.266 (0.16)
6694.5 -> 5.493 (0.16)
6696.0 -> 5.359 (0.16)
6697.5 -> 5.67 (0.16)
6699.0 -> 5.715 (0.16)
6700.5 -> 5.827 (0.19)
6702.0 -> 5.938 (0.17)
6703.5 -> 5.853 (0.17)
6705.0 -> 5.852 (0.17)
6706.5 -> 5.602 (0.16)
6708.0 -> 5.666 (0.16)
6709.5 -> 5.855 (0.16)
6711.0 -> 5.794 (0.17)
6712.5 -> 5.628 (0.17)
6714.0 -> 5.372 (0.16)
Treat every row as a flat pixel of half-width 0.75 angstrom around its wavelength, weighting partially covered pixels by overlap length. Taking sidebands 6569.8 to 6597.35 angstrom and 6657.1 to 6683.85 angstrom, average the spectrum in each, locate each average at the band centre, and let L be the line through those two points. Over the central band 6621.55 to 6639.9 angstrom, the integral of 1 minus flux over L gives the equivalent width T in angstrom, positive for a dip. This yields -0.4 angstrom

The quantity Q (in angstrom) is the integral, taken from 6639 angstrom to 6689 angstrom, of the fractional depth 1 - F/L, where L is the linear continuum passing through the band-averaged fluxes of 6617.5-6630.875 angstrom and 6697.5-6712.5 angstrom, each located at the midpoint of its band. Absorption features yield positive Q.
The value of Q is 0.9 angstrom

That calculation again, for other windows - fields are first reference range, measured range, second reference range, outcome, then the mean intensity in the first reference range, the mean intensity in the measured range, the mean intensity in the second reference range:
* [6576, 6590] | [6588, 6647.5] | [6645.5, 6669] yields -0.8 angstrom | 6.33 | 6.15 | 5.8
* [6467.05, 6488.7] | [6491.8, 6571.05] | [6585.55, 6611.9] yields -1.1 angstrom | 6.02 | 6.2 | 6.23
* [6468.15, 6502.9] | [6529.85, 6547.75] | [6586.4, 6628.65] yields -1.2 angstrom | 5.91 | 6.43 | 6.17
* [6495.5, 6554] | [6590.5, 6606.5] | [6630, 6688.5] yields -0.4 angstrom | 6.24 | 6.16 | 5.84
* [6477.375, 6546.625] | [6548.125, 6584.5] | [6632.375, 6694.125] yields -1.0 angstrom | 6.15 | 6.19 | 5.8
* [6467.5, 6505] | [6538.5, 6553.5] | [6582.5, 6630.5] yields -0.8 angstrom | 5.95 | 6.38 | 6.19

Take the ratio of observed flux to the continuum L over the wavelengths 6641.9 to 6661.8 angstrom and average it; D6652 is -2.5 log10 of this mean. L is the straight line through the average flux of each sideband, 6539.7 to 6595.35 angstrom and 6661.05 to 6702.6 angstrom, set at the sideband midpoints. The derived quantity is -0.02 mag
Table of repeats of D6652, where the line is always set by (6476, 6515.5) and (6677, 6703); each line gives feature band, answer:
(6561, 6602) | -0.071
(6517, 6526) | -0.057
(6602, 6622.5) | -0.070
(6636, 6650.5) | -0.083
